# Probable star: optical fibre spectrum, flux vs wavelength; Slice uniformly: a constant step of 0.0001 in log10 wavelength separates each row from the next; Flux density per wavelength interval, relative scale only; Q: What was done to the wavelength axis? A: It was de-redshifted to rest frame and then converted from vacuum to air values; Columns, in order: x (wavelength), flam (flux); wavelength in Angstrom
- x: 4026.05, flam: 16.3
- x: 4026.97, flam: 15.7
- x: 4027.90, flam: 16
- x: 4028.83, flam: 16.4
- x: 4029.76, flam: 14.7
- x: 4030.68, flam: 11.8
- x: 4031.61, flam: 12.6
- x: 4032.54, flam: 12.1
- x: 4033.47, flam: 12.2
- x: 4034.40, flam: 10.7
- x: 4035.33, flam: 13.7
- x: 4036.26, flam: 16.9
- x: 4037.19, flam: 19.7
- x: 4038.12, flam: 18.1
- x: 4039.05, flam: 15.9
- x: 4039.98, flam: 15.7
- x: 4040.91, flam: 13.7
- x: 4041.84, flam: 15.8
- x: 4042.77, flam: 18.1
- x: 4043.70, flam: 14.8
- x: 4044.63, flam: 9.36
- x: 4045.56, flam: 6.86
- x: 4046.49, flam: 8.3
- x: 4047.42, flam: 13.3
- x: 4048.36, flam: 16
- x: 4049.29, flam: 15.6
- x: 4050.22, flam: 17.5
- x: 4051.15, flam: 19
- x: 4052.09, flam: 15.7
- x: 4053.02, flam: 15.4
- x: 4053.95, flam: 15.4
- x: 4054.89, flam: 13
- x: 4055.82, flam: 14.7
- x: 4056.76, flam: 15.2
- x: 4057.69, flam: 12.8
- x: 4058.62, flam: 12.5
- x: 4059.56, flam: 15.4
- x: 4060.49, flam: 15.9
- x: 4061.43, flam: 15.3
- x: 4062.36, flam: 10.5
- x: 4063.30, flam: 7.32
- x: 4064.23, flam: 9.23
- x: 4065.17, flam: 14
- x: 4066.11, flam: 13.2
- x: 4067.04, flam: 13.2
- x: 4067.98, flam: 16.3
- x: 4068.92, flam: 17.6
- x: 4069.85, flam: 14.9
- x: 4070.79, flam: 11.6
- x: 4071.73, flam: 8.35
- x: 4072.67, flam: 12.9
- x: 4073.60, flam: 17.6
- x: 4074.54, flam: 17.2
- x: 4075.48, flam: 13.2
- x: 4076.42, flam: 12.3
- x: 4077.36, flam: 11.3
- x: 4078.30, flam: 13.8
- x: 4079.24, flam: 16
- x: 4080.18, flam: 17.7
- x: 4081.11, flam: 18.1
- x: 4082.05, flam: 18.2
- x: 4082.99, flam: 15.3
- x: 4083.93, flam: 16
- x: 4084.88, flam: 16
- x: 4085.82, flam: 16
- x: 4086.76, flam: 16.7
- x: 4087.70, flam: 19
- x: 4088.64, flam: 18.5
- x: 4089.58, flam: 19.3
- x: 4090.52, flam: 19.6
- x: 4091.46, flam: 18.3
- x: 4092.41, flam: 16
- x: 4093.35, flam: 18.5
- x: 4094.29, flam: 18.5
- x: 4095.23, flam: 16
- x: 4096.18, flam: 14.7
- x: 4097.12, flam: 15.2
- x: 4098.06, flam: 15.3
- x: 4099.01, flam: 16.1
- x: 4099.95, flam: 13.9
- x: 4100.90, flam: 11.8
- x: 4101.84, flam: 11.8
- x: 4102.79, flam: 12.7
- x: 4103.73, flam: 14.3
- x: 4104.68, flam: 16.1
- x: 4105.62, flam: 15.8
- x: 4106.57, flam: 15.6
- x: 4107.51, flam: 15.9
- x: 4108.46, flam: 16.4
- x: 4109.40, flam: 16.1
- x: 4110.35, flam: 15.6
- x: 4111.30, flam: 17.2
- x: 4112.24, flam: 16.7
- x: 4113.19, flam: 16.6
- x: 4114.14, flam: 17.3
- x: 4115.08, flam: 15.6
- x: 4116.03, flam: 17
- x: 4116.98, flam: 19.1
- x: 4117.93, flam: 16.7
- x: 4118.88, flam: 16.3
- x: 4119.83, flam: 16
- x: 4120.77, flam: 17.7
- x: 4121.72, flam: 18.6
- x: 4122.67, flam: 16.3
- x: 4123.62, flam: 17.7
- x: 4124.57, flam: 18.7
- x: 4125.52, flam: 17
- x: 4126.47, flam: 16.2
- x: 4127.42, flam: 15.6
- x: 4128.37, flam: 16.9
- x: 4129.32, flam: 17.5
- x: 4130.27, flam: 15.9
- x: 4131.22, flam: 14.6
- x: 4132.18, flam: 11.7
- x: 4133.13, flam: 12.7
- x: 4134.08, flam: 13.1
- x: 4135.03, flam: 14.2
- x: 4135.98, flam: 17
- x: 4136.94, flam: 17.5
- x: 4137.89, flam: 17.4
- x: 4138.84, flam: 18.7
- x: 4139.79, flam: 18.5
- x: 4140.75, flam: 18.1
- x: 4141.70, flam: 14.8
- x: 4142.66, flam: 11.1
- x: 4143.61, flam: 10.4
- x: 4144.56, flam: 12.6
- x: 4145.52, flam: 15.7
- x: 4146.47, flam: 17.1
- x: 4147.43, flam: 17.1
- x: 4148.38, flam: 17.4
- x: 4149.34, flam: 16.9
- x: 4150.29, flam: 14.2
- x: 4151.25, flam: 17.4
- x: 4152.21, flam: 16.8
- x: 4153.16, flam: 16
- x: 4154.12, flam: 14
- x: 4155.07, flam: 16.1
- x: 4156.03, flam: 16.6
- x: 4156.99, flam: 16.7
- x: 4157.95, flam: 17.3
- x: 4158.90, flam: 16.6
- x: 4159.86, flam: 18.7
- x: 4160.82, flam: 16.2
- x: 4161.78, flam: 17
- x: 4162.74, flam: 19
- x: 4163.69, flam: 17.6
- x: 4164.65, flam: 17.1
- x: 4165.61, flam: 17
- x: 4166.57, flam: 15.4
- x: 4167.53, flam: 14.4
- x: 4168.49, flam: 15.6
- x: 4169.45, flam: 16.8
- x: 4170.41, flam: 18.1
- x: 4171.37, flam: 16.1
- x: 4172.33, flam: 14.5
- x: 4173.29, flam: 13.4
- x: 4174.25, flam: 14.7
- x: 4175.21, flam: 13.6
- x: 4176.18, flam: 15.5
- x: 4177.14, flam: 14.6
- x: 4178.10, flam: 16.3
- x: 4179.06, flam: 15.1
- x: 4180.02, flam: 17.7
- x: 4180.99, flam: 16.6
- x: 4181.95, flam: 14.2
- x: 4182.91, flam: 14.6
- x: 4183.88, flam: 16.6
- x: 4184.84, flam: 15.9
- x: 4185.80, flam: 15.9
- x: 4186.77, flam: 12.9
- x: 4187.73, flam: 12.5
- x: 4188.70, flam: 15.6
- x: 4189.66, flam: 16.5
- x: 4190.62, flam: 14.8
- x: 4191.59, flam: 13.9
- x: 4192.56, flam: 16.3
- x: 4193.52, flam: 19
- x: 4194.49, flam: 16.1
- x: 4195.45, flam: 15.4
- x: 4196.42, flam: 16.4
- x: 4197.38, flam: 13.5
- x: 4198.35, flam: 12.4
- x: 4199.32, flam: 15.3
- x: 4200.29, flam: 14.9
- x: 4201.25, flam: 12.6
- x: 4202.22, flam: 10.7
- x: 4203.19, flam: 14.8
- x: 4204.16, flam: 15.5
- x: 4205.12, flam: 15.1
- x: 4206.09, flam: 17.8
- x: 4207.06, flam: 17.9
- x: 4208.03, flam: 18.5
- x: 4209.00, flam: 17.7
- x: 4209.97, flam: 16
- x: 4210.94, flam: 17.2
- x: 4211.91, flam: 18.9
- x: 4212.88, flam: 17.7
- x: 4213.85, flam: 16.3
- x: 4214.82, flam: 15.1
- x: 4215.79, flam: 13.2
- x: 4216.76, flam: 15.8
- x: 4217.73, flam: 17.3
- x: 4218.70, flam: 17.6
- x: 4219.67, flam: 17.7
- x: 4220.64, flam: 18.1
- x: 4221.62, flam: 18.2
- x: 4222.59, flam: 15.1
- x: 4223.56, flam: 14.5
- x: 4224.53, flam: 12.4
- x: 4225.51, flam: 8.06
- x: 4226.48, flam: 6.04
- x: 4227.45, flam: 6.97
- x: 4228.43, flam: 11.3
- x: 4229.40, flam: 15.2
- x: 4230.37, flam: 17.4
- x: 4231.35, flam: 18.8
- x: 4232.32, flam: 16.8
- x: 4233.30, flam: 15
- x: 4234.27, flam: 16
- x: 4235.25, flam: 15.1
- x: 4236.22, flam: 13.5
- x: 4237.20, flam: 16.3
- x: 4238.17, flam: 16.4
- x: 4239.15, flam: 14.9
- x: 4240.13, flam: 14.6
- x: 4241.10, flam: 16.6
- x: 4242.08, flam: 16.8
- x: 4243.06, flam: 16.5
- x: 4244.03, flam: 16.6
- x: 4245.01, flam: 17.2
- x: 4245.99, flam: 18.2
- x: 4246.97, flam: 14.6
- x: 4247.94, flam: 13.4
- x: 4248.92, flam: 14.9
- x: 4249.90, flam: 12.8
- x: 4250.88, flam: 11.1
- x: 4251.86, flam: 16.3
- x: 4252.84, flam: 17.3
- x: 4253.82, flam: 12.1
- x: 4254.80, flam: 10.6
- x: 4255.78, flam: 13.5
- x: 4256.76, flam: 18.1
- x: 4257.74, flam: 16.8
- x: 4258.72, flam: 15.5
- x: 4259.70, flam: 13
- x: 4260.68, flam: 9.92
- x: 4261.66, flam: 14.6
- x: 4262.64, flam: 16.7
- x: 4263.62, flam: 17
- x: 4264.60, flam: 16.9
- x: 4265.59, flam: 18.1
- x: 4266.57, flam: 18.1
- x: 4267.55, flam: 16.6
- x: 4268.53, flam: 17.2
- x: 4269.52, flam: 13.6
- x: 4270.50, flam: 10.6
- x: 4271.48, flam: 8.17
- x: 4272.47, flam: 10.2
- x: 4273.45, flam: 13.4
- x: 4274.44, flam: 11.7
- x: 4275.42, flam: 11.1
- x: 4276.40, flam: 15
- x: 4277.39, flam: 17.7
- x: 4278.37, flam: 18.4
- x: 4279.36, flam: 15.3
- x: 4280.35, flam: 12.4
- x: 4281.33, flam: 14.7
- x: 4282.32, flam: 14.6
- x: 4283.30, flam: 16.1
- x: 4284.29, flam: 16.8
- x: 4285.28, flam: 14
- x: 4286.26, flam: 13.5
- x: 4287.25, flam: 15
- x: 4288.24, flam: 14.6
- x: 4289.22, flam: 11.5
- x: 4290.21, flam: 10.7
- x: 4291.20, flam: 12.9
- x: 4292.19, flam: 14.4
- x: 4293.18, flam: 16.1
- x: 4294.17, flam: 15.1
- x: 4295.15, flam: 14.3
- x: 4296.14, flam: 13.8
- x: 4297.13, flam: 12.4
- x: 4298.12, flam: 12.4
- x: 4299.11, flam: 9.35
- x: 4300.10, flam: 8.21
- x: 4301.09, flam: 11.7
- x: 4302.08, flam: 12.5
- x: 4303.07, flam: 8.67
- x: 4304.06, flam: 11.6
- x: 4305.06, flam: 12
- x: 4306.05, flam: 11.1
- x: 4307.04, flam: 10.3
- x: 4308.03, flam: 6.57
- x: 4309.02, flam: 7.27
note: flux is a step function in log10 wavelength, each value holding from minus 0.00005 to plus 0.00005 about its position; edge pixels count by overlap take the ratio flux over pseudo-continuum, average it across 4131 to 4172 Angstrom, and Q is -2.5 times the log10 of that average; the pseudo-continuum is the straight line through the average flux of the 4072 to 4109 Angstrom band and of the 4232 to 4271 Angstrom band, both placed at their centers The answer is -0.03 mag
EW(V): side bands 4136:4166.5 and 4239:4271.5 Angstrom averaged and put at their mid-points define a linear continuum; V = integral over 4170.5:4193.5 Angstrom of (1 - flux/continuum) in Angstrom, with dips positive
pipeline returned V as 1.1 Angstrom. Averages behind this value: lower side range 16.4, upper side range 15.1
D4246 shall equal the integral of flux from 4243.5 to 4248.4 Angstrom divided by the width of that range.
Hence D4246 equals 16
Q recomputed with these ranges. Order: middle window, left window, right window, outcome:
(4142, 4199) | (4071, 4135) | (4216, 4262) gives -0.02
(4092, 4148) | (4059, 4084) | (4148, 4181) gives -0.05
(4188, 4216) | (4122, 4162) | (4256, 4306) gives -0.04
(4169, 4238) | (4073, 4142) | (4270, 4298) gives -0.03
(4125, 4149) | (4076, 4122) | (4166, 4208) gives 0.02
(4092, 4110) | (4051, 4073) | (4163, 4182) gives -0.07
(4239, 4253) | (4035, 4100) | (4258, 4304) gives -0.11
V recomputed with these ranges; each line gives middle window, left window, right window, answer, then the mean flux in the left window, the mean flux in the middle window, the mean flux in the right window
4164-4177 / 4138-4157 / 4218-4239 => -0.06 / 15.8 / 15.5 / 14.6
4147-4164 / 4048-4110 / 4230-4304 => -2.18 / 15.1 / 16.8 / 14.4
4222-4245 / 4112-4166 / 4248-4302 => 0.35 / 16.3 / 14.5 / 14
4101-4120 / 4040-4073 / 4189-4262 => -2.27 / 13.7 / 15.9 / 15.1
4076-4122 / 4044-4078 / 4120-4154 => -4.47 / 13.6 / 16.2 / 16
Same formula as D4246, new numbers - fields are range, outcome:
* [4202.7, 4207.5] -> 16.2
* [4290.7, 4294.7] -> 14.6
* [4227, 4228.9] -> 9.13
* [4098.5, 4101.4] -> 13.9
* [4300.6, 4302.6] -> 12.1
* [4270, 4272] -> 9.42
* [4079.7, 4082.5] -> 18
